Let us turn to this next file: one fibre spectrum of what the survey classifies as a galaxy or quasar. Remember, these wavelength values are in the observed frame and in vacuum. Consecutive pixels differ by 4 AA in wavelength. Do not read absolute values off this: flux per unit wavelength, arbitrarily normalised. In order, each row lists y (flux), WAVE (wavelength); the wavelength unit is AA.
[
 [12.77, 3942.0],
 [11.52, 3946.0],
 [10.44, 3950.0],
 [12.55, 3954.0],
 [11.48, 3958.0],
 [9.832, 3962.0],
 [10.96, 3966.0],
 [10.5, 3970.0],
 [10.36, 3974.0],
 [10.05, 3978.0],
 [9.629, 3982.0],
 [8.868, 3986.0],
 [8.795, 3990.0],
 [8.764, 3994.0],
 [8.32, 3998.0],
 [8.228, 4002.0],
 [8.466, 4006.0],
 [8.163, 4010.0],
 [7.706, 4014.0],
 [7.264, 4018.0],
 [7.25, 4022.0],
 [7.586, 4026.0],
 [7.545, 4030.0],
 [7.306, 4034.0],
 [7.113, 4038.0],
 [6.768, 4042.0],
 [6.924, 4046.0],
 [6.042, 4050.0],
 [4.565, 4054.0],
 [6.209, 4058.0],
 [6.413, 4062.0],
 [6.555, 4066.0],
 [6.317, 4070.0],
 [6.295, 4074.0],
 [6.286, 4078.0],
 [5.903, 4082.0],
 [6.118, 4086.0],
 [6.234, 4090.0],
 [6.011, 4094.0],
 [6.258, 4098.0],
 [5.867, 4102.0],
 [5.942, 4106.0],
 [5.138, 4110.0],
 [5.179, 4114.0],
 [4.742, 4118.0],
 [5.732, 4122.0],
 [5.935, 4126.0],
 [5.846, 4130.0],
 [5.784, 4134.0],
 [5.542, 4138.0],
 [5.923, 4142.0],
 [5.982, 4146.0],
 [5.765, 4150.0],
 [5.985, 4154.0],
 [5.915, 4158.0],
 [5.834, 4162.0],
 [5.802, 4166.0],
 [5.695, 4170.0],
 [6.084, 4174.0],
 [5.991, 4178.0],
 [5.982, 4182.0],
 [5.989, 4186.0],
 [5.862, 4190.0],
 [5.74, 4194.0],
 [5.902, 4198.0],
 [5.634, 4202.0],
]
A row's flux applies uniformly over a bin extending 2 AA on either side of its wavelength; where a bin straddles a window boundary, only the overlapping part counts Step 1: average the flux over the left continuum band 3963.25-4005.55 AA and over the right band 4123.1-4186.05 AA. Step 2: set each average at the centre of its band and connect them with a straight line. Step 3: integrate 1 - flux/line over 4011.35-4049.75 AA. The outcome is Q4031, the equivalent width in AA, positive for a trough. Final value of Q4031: 5.57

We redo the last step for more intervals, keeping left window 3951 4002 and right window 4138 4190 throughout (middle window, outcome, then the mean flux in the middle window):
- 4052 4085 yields 7.8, 6.07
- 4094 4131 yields 7.2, 5.64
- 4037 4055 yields 4.5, 6.33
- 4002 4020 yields 2.5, 7.94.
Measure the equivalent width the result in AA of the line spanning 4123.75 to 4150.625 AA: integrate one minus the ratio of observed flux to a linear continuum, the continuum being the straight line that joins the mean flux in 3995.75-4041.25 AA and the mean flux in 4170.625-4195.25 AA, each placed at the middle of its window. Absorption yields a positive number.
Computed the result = 2.5 AA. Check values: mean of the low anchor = 7.7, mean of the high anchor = 5.93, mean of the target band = 5.83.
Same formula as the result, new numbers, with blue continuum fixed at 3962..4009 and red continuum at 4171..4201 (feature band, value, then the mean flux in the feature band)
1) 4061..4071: 1.9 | 6.44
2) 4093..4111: 3.6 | 5.87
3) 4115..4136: 4.1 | 5.59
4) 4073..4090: 3.4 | 6.15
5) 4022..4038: 2.2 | 7.4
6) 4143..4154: 1.1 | 5.9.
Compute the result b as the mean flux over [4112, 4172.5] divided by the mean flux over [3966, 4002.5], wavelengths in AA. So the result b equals 0.6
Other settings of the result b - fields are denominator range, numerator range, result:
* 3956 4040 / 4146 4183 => 0.67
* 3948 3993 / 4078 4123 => 0.56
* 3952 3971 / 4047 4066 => 0.54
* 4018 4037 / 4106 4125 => 0.72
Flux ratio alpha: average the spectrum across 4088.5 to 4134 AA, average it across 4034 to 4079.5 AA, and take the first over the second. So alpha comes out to 0.90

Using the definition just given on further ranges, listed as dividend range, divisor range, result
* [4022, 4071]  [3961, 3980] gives 0.64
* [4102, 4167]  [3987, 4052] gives 0.74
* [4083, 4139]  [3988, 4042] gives 0.73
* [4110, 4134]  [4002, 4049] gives 0.73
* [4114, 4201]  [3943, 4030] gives 0.62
